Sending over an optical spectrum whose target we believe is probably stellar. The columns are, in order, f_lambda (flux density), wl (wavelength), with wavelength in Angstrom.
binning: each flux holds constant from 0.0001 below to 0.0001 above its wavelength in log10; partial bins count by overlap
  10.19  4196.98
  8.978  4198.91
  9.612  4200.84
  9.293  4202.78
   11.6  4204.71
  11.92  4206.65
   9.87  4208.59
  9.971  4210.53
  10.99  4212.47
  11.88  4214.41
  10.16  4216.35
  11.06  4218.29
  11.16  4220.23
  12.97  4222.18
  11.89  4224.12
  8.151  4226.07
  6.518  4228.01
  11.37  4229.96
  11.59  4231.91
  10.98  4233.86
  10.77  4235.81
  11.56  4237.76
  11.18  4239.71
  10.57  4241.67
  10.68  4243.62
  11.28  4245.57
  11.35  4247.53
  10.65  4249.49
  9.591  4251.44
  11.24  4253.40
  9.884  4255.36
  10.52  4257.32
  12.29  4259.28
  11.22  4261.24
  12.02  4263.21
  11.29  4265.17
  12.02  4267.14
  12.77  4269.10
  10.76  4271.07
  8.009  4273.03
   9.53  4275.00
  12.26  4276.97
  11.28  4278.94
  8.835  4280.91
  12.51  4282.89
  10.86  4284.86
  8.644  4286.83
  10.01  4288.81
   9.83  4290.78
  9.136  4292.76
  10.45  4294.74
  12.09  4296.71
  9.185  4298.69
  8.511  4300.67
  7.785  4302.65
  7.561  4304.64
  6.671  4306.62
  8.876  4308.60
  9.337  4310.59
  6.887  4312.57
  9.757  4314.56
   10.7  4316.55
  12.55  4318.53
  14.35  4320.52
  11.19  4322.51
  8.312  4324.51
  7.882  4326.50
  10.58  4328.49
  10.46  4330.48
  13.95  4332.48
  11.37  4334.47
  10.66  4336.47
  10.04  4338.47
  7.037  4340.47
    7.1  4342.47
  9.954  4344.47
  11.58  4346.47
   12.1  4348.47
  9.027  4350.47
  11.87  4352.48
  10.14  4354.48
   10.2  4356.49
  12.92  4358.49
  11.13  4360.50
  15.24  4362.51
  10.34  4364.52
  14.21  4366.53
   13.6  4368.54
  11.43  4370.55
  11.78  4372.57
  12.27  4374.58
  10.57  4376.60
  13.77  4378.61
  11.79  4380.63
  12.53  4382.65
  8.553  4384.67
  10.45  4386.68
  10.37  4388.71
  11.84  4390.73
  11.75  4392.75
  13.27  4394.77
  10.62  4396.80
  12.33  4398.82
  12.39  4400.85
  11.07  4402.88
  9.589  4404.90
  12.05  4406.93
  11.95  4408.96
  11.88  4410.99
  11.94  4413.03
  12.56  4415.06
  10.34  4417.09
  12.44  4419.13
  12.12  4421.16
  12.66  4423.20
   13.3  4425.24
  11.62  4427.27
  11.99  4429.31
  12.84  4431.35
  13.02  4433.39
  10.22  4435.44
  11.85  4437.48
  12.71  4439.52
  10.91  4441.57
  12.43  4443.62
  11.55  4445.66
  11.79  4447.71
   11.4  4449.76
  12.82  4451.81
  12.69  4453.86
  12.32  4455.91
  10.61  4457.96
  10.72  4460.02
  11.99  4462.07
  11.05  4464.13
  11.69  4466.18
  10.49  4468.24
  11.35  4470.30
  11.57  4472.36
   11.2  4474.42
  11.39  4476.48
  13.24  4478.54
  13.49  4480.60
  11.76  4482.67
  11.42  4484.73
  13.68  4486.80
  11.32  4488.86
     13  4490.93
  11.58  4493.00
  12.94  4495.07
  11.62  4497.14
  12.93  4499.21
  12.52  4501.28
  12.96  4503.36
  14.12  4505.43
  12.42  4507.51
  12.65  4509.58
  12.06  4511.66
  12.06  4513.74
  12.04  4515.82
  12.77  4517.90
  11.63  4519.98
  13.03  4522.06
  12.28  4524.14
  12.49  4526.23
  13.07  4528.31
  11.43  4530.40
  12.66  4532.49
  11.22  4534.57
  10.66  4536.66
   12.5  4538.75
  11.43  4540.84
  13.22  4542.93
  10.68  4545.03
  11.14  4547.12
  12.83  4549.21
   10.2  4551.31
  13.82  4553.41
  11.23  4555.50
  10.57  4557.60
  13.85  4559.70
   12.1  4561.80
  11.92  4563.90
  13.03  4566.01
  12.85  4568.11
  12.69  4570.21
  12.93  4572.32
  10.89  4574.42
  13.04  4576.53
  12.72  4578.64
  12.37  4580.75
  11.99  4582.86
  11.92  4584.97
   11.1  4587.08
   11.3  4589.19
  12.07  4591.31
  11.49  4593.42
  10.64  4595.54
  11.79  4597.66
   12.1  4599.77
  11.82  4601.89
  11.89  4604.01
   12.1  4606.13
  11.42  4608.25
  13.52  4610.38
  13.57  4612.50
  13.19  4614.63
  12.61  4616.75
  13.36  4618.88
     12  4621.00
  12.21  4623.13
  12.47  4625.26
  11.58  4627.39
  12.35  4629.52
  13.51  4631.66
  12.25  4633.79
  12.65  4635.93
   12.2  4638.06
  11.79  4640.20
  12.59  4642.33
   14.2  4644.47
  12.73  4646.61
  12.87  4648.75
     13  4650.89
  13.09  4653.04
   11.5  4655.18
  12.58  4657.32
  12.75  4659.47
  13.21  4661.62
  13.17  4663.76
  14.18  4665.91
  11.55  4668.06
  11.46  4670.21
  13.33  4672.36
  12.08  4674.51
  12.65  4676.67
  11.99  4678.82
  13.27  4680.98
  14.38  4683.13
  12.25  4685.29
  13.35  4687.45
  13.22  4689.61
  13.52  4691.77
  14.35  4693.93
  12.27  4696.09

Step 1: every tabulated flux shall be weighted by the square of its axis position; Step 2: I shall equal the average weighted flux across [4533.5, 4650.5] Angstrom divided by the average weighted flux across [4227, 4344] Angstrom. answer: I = 1.4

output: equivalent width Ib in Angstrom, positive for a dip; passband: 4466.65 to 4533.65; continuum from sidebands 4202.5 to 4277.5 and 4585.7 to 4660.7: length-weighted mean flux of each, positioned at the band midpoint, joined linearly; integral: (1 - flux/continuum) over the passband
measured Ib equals -2.3 Angstrom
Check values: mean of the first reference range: 10.8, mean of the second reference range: 12.4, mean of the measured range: 12.3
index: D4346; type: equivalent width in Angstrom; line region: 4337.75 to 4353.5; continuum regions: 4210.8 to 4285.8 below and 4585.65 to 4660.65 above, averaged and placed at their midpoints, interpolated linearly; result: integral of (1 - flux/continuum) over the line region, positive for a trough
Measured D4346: 2.0 Angstrom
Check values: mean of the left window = 10.9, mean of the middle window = 9.84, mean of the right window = 12.4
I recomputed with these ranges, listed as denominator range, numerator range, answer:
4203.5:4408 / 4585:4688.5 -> 1.34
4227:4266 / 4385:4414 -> 1.14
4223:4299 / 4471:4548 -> 1.28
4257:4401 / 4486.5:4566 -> 1.24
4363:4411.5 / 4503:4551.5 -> 1.11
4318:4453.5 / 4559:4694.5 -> 1.21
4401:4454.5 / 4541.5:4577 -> 1.08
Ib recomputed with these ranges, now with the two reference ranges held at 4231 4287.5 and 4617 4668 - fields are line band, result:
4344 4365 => 0.0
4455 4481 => 0.7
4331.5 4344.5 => 1.5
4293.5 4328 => 5.0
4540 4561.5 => 0.6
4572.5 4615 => 1.4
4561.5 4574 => -0.2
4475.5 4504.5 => -1.1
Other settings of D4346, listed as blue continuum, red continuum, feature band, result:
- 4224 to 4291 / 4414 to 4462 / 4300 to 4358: 6.61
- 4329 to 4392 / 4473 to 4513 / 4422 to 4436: -0.53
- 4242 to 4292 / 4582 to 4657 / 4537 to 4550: 0.11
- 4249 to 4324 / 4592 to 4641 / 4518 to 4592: -1.13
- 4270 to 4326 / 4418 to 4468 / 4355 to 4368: -1.87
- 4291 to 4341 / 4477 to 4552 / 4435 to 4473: -0.31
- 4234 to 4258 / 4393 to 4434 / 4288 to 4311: 4.24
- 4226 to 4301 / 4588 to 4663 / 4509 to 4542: -0.58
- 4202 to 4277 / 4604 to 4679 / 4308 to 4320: 1.36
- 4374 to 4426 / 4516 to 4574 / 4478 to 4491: -0.59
